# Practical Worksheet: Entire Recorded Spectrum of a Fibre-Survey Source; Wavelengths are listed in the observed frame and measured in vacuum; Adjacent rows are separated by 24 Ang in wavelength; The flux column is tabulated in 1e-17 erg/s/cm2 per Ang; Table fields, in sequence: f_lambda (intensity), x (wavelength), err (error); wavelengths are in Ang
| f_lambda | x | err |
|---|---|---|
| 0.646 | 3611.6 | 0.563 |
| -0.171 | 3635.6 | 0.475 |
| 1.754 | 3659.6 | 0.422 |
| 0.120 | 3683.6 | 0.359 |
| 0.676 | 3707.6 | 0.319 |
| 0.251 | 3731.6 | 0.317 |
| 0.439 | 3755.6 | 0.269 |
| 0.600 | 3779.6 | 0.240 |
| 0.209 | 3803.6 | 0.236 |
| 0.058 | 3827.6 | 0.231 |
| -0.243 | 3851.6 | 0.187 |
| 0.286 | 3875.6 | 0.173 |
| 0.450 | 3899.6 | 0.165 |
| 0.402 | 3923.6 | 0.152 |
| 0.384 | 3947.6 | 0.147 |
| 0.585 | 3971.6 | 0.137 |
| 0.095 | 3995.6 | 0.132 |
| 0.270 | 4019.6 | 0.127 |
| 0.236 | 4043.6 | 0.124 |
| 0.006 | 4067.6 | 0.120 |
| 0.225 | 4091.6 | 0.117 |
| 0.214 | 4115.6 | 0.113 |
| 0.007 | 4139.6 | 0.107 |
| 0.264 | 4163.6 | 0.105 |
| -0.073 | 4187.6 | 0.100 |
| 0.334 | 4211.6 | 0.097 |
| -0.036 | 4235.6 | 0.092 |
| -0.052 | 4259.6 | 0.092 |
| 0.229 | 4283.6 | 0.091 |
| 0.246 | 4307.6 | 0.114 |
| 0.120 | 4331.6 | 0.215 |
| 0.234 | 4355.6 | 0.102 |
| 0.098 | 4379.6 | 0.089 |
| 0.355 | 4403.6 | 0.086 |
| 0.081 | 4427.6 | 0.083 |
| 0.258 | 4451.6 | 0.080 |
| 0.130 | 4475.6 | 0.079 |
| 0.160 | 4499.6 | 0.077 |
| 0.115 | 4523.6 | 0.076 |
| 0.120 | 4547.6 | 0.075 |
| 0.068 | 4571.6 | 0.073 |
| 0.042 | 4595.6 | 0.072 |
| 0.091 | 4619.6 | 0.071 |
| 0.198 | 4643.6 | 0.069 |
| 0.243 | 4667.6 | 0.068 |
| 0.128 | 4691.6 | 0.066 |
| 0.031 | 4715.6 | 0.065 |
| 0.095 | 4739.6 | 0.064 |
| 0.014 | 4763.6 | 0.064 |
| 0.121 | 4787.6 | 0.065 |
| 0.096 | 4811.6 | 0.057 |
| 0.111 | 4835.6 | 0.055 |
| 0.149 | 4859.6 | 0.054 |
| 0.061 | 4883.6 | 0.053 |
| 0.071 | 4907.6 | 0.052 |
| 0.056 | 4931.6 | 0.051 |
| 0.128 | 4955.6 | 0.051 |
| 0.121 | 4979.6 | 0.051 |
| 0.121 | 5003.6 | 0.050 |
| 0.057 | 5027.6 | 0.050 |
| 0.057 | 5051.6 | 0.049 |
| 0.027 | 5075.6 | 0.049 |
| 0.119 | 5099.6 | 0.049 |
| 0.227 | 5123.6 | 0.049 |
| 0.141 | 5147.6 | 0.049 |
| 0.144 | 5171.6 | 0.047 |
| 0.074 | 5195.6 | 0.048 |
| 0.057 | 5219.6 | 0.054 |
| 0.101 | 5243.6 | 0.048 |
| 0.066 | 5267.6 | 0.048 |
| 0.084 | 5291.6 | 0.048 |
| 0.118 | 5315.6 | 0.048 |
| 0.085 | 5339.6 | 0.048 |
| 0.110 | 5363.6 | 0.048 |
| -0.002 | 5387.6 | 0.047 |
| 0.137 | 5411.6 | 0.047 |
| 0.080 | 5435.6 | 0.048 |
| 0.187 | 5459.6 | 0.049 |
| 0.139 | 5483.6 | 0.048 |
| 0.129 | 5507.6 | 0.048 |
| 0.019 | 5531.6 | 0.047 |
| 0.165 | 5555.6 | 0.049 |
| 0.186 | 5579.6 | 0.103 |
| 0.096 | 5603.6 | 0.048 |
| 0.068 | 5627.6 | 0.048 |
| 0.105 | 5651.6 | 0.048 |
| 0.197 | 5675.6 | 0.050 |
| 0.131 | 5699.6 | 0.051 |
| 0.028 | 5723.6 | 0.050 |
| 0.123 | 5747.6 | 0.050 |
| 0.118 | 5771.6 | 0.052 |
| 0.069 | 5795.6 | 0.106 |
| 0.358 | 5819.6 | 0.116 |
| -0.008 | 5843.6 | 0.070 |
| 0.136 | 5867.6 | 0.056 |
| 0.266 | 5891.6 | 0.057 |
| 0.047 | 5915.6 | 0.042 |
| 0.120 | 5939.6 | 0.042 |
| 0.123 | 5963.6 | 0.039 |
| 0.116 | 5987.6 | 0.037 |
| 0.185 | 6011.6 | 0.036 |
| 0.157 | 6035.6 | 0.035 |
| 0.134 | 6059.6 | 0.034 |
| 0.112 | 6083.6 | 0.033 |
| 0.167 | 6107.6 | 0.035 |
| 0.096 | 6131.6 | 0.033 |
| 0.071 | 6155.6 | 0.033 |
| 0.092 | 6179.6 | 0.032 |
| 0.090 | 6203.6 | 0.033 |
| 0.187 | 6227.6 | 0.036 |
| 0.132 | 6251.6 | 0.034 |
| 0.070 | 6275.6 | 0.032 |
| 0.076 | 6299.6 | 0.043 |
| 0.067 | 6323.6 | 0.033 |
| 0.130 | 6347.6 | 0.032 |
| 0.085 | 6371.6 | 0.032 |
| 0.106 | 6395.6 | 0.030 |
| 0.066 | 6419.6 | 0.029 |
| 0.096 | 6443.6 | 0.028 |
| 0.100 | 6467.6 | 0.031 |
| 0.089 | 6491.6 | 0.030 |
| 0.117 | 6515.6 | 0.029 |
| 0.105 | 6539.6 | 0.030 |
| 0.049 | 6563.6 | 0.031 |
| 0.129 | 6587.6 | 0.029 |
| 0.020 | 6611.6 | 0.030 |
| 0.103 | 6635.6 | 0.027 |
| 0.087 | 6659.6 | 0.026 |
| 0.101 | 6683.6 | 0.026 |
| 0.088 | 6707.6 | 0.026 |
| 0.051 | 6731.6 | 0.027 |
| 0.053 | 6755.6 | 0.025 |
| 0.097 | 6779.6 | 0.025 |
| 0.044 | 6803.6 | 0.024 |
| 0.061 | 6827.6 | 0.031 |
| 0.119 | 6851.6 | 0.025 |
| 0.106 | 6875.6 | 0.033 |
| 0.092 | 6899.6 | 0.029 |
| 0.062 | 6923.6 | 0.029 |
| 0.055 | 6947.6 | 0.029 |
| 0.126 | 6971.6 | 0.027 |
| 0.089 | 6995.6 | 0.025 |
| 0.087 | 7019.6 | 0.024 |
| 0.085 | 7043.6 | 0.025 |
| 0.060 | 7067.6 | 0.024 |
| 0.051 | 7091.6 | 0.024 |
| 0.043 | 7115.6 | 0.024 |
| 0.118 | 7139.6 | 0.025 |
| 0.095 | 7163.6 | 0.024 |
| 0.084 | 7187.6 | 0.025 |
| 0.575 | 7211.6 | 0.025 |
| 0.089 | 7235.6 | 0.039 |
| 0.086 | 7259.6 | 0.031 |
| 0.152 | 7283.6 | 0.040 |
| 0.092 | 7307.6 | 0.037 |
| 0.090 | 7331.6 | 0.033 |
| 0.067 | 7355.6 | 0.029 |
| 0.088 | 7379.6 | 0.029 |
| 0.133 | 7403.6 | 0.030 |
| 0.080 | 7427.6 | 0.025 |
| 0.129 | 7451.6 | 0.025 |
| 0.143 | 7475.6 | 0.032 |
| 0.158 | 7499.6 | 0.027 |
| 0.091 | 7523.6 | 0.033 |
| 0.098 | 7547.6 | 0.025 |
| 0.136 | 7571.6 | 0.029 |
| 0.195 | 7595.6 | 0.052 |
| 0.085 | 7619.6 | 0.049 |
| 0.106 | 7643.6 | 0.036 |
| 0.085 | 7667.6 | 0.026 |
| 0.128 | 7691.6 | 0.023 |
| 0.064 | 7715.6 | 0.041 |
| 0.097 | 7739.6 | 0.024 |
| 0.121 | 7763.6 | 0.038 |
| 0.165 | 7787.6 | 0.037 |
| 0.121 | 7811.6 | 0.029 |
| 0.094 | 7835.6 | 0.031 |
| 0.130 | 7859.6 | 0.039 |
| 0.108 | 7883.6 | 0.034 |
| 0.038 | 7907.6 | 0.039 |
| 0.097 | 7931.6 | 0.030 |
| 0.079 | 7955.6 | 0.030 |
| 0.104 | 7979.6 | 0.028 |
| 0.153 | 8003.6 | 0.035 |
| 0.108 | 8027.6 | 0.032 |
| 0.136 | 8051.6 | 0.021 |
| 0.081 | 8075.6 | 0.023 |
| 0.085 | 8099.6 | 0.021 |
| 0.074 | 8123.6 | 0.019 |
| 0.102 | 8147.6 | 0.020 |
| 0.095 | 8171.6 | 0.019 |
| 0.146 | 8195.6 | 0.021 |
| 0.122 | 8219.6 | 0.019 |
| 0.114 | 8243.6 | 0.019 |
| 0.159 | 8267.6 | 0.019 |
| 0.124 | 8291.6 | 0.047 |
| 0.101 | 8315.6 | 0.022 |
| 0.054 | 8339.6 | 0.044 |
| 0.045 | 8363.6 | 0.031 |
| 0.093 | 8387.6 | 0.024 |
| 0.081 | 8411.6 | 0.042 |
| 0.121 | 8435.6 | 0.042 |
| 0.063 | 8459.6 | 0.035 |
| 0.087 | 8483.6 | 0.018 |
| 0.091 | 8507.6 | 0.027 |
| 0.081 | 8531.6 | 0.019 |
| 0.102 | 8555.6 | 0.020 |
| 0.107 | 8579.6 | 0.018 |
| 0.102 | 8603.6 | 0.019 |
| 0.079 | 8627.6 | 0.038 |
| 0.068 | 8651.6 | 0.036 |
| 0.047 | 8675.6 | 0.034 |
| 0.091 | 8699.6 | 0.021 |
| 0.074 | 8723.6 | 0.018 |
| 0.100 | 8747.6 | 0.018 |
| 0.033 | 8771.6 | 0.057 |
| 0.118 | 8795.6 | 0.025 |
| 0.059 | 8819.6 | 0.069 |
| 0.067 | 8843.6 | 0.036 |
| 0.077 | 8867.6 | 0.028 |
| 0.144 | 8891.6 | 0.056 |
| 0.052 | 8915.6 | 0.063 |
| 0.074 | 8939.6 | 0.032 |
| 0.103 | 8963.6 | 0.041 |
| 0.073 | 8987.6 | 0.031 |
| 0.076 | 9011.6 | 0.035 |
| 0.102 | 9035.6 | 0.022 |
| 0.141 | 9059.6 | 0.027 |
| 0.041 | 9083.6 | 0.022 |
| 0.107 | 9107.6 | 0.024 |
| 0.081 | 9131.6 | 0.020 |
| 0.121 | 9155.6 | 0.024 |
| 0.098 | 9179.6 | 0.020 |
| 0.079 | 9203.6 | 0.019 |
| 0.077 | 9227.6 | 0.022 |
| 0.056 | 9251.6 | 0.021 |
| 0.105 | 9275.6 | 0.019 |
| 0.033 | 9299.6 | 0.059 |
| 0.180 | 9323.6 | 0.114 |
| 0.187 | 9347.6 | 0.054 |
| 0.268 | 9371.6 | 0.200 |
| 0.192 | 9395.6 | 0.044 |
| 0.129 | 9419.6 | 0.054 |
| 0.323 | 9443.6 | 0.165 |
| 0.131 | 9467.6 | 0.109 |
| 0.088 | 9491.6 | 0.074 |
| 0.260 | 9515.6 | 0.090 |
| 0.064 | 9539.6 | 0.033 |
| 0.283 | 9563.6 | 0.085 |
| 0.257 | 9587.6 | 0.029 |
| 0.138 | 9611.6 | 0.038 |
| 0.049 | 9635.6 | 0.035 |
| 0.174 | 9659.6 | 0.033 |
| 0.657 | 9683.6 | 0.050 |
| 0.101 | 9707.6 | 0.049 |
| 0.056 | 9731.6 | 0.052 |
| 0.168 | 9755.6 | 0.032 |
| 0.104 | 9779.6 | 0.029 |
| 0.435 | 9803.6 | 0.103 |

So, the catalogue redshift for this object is 0.93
